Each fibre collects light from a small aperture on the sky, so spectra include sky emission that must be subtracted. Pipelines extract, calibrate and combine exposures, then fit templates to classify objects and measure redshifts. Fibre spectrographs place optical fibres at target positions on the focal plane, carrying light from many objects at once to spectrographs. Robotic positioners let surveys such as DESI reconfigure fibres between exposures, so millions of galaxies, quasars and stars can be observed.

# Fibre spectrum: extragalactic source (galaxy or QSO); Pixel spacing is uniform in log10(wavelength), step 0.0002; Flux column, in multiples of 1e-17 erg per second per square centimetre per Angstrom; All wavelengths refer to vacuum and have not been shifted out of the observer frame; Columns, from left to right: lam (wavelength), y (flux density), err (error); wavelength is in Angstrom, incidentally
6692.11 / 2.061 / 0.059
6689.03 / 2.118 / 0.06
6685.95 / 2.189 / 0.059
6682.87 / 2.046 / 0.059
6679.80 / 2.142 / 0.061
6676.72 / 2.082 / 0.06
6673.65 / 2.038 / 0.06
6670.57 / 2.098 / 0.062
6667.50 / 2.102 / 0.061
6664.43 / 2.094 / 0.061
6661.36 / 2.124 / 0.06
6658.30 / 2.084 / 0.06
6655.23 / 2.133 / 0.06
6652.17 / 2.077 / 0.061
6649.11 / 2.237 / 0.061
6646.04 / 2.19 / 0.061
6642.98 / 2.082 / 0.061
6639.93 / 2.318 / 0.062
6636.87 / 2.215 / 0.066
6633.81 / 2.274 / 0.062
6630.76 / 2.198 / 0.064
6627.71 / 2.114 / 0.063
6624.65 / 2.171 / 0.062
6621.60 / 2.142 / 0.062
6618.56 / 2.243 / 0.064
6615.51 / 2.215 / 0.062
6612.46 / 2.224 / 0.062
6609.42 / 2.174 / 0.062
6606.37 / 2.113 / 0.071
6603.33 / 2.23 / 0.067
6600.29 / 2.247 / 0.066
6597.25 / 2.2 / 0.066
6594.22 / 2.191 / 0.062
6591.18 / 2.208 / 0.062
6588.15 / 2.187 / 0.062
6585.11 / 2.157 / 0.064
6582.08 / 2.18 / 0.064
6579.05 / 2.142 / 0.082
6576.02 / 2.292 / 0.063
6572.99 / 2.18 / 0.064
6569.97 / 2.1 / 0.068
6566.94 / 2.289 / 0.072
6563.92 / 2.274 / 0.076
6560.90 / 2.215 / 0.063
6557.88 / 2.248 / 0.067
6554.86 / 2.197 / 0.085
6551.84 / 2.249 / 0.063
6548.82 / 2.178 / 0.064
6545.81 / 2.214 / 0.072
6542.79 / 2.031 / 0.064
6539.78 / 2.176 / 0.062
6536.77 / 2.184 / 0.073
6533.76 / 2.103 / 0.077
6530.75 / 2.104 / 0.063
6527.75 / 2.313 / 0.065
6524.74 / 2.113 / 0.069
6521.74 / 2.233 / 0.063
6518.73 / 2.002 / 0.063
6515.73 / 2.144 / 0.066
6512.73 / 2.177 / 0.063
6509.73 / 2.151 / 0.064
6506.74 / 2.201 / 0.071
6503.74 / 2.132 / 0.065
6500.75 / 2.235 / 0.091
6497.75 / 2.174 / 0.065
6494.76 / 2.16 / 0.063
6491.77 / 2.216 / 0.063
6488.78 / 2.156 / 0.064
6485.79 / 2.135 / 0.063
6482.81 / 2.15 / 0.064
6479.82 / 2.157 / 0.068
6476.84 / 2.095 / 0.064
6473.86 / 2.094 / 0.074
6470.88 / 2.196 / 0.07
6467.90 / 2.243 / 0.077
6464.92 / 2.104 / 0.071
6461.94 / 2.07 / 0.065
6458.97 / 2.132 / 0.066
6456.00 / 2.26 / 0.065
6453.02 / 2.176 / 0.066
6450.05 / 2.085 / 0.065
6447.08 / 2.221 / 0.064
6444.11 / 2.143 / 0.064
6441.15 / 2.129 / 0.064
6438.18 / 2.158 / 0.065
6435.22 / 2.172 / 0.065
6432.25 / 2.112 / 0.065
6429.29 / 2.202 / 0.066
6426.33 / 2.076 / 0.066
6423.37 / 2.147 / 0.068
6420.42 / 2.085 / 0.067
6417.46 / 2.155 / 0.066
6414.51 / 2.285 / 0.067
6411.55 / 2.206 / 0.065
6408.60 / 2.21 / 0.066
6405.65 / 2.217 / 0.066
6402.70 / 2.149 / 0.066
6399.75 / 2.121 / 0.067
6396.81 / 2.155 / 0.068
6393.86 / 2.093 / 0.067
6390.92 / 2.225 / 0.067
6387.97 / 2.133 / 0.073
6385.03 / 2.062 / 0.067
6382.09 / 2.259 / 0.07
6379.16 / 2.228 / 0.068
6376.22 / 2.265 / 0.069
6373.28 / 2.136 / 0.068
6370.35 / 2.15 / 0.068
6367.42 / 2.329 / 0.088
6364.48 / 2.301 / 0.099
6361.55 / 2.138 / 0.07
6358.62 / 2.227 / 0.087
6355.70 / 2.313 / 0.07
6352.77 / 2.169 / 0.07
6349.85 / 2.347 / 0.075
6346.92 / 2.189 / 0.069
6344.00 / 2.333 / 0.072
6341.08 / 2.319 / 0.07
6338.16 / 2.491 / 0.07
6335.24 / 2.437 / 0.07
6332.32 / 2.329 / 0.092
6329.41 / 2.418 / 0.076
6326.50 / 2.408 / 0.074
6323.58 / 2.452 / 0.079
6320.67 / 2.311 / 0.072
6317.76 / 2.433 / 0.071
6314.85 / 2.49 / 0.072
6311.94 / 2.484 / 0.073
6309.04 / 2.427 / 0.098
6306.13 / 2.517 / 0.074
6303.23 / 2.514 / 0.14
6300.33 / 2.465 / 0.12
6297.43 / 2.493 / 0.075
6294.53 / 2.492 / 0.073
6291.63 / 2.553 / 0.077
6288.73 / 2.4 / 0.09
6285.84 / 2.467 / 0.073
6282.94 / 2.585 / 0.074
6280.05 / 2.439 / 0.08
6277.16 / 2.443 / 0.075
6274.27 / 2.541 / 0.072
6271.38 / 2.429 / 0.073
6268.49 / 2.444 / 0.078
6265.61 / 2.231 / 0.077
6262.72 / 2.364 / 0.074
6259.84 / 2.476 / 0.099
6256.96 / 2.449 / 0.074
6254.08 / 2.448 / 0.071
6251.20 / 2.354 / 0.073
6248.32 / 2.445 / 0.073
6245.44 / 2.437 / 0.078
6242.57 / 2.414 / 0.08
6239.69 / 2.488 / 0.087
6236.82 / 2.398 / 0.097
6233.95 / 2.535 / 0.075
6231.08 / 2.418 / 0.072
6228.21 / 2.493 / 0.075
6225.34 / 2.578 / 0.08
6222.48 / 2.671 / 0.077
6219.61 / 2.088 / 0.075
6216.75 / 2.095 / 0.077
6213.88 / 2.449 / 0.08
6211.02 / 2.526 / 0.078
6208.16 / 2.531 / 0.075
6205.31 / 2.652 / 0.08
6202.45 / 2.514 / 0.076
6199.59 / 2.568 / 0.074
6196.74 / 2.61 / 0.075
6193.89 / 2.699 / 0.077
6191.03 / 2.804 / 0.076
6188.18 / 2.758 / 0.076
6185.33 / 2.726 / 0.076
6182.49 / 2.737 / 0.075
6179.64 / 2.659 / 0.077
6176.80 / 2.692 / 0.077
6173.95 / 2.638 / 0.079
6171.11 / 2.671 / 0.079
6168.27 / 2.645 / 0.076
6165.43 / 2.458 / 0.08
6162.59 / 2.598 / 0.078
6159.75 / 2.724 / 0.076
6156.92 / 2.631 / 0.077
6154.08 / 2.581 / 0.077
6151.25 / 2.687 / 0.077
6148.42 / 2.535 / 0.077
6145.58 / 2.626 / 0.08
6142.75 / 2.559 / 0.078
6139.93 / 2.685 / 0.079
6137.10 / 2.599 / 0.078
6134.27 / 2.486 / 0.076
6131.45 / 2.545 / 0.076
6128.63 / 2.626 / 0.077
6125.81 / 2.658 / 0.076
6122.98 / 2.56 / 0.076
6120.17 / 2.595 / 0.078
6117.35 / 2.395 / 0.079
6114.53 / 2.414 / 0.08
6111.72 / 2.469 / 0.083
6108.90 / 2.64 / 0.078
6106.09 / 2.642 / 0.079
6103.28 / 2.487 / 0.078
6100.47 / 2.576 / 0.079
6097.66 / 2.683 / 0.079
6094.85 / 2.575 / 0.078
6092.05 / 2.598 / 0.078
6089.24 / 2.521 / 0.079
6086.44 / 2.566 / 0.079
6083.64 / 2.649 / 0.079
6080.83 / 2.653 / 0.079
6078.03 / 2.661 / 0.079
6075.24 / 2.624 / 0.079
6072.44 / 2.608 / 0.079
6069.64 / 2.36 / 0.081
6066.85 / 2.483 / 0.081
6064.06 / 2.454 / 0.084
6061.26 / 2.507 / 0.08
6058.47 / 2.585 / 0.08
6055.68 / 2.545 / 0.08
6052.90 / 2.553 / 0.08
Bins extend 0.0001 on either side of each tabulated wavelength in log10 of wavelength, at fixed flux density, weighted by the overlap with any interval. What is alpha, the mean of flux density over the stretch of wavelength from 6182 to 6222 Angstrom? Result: 2.55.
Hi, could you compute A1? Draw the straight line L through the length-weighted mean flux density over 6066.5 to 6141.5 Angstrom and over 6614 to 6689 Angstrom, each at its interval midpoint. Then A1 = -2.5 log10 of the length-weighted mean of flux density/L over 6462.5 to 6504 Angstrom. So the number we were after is 0.06 mag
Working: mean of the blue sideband 2.57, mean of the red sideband 2.15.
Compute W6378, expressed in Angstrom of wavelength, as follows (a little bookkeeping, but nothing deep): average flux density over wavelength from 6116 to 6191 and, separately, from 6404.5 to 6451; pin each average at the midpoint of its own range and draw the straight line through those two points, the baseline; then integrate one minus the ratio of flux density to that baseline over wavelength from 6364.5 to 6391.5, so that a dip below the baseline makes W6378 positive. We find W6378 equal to 0.52 Angstrom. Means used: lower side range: 2.62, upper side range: 2.16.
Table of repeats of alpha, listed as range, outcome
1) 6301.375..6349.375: 2.41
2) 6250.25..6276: 2.42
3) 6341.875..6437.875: 2.19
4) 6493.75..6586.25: 2.18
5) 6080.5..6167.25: 2.58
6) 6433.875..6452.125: 2.15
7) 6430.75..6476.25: 2.15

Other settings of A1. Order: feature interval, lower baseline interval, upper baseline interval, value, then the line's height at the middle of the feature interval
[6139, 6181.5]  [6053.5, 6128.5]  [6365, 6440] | -0.07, 2.47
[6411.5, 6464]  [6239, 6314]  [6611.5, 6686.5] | 0.08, 2.32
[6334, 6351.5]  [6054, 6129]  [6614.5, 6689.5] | 0.01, 2.38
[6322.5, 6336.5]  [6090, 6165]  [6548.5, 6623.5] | 0.00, 2.41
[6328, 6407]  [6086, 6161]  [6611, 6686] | 0.07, 2.38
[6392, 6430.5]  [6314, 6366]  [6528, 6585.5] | 0.06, 2.29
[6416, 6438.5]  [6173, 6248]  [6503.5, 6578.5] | 0.08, 2.31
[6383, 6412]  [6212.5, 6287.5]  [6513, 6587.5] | 0.07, 2.31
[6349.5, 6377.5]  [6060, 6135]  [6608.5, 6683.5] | 0.06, 2.36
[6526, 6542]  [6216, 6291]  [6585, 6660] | 0.04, 2.24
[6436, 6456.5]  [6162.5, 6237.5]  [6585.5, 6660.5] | 0.09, 2.34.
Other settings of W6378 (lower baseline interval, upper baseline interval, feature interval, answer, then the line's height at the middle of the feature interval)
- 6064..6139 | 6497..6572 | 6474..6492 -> 0.65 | 2.22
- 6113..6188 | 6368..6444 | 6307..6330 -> -1.12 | 2.32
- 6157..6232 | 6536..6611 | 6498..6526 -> 1.26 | 2.26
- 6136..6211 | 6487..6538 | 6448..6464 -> 0.69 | 2.24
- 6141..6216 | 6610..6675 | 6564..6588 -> 0.33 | 2.23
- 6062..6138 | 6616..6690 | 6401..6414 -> 0.72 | 2.33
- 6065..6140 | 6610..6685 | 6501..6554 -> 1.94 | 2.24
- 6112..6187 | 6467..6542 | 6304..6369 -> 0.34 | 2.37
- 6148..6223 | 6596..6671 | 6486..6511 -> 1.33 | 2.3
